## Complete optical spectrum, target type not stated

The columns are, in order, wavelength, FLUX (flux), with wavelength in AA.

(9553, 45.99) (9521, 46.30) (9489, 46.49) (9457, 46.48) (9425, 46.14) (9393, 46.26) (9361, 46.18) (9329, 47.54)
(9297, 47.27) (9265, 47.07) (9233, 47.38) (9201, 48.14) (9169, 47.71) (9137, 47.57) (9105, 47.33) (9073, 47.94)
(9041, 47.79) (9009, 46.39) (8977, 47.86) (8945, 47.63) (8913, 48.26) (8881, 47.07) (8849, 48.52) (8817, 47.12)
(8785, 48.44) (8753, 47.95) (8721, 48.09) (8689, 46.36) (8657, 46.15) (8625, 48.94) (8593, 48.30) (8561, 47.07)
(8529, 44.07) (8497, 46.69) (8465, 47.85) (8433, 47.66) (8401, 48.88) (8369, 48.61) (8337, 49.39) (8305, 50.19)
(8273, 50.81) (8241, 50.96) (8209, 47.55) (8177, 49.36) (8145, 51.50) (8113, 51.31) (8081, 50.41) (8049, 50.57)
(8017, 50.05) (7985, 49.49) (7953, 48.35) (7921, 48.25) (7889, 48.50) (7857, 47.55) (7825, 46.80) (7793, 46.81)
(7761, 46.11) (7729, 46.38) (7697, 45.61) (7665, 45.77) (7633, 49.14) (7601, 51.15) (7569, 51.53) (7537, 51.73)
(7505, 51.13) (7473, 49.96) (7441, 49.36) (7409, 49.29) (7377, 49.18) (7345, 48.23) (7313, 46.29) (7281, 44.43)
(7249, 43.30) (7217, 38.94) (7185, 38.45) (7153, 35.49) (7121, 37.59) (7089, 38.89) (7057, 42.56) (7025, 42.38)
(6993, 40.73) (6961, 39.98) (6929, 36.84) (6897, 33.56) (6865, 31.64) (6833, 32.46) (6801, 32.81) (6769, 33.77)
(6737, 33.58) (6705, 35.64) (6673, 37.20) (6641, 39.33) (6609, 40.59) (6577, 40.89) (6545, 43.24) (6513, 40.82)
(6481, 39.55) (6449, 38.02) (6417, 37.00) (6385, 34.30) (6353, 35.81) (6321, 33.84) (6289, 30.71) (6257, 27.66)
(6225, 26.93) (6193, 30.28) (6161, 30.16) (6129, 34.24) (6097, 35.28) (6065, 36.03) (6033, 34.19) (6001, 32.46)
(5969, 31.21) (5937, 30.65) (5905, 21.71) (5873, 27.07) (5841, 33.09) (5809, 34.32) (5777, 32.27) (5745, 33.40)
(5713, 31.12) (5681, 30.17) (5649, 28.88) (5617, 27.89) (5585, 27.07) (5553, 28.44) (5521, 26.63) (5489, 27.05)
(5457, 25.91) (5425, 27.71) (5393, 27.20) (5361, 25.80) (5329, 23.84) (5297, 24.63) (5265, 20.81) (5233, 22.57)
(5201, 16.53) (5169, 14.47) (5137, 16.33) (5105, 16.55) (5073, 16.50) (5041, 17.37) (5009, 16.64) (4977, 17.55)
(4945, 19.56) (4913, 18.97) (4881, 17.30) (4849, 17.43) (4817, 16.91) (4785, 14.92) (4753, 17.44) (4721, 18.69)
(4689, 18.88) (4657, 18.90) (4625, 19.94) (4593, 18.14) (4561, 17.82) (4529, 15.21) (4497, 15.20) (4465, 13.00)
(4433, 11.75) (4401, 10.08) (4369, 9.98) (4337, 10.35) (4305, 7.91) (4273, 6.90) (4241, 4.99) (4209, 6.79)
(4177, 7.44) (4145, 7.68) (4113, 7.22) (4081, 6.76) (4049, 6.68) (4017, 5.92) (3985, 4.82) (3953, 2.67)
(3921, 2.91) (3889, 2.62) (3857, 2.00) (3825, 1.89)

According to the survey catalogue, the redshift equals 0.00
